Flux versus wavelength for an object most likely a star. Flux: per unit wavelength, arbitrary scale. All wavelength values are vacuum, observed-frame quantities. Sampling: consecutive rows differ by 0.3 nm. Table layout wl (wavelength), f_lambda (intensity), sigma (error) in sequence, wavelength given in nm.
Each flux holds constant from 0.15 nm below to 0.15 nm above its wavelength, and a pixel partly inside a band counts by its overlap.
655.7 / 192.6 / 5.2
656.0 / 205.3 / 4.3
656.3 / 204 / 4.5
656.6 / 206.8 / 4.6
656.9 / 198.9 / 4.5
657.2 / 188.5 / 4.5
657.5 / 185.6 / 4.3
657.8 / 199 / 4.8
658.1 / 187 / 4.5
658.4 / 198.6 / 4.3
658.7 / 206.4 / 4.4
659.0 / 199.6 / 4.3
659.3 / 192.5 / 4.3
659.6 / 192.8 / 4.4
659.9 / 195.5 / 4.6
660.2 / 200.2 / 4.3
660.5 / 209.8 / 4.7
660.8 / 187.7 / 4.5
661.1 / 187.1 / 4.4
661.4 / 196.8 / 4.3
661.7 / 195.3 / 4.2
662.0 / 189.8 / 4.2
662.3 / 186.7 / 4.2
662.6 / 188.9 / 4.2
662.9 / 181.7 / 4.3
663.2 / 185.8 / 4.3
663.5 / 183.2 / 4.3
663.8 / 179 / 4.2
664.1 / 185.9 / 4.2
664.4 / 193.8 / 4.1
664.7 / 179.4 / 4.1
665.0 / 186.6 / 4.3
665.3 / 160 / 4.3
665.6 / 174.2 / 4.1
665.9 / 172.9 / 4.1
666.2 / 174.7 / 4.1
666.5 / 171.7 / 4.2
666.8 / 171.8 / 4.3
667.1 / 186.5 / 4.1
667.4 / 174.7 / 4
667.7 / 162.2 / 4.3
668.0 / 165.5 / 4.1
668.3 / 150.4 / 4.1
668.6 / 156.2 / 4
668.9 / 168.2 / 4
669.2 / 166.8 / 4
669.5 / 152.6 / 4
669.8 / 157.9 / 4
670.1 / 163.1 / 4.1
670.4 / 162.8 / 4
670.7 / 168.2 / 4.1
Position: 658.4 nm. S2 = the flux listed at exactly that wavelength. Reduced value 198.6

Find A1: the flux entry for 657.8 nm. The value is 199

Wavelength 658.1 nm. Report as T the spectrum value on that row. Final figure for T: 187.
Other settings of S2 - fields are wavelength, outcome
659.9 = 195.5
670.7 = 168.2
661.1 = 187.1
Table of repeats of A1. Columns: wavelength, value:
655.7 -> 192.6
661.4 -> 196.8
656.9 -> 198.9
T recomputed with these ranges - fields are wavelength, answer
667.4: 174.7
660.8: 187.7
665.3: 160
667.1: 186.5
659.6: 192.8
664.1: 185.9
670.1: 163.1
